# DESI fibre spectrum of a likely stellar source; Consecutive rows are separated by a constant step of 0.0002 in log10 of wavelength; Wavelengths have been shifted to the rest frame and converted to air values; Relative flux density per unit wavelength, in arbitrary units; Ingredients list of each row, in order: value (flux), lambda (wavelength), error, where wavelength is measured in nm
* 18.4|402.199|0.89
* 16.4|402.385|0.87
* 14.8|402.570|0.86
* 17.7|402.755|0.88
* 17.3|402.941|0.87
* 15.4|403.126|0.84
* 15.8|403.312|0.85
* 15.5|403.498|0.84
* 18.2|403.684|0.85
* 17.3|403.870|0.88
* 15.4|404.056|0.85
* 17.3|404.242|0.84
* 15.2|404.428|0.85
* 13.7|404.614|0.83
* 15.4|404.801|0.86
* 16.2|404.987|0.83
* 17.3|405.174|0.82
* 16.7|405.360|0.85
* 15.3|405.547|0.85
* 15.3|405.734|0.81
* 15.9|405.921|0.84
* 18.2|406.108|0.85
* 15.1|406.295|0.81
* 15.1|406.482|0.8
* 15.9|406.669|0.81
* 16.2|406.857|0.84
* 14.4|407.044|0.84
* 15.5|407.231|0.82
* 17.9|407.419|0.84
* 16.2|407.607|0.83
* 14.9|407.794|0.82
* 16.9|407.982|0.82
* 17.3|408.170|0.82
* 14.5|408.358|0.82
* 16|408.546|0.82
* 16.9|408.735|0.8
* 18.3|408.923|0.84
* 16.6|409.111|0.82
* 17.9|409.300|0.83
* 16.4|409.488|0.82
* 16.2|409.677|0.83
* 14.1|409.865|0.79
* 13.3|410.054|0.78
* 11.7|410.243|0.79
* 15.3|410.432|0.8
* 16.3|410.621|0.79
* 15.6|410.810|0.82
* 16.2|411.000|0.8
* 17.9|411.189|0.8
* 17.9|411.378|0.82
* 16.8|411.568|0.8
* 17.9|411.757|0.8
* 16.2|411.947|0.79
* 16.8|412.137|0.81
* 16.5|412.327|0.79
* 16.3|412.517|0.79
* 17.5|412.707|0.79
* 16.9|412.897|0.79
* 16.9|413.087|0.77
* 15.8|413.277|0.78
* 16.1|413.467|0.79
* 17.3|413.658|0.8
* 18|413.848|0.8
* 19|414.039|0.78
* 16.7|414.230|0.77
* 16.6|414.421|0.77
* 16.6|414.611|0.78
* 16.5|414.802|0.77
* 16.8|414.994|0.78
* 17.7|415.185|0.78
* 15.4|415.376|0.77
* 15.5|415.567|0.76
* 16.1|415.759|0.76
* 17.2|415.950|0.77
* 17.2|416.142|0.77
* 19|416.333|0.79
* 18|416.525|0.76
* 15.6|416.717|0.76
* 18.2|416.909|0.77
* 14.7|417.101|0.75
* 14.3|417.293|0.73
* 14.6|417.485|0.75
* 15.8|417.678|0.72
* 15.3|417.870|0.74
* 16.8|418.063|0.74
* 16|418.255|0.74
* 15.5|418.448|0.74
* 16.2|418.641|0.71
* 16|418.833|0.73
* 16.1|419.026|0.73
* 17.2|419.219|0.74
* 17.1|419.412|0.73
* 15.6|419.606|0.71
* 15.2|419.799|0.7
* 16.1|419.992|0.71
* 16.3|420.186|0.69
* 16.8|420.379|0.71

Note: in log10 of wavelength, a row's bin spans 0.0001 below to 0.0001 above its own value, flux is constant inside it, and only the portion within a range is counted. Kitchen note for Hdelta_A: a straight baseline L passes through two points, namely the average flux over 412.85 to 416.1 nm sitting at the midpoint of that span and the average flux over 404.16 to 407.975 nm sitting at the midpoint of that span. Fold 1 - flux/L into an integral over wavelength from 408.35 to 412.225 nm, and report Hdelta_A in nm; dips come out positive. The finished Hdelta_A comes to 0.04 nm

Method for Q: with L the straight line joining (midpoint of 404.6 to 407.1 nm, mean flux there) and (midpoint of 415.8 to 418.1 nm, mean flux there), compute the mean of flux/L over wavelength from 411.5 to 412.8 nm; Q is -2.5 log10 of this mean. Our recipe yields -0.05 mag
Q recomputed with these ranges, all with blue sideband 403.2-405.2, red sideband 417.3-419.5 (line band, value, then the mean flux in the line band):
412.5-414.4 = -0.07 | 17.1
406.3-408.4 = 0.01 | 15.9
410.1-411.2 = 0.06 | 15.2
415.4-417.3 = -0.04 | 16.6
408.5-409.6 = -0.07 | 17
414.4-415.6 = -0.03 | 16.5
